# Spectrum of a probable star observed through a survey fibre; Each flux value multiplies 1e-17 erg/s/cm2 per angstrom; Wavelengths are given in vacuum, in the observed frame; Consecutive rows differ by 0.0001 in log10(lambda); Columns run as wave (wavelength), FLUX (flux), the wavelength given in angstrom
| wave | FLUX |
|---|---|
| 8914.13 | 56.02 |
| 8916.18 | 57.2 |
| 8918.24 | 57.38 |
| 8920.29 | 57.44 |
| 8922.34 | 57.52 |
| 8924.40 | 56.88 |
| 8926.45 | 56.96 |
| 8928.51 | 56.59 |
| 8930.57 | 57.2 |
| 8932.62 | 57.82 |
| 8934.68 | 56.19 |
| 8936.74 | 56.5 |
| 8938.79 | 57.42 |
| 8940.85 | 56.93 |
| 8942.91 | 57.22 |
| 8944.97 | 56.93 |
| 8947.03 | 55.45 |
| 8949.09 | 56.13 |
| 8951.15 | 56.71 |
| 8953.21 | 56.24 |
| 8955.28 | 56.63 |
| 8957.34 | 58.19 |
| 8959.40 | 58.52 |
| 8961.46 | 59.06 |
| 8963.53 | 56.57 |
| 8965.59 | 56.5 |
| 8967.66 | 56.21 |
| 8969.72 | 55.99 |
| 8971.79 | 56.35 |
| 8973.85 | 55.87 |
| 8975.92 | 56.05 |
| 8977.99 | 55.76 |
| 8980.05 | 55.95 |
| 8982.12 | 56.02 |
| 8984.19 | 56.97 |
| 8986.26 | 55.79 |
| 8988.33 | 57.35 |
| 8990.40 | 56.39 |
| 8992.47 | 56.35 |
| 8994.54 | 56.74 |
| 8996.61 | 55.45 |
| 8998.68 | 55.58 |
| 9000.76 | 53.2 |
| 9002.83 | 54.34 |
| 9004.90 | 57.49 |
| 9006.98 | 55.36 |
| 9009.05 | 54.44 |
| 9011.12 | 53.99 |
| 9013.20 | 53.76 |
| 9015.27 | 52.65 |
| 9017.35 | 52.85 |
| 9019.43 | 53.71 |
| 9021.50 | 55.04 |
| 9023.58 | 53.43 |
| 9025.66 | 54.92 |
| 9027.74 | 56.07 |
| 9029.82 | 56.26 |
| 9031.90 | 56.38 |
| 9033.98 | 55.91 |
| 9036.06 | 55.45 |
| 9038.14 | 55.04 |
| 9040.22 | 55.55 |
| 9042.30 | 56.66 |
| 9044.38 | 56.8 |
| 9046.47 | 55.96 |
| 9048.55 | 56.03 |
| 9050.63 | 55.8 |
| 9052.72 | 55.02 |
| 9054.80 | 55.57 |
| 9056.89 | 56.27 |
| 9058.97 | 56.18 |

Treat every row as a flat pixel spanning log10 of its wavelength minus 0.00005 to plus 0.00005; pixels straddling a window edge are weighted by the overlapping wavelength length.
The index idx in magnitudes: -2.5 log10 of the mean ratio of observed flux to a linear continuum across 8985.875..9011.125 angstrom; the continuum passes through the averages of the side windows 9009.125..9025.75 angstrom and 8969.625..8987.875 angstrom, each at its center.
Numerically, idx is -0.01 mag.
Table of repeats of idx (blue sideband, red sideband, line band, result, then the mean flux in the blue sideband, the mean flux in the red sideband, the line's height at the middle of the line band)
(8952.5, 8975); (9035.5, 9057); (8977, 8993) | 0.01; 56.9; 55.8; 56.6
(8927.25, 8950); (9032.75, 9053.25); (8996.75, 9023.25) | 0.03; 56.8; 55.8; 56.1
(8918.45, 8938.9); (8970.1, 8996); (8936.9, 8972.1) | 0.00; 57.1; 56.3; 56.7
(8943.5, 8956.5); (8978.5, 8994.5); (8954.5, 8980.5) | -0.01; 56.4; 56.4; 56.4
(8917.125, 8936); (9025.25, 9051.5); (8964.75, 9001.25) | 0.01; 57.1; 55.9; 56.5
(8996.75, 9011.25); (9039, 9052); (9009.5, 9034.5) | 0.02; 55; 56.1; 55.5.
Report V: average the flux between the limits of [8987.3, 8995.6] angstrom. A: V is 56.7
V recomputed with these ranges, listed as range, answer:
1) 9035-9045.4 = 55.9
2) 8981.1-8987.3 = 56.2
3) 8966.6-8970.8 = 56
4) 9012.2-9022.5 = 53.6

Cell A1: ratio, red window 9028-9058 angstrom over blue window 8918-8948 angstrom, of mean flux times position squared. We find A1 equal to 1.0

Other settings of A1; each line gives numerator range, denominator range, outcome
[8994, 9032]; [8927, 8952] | 0.98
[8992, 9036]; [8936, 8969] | 0.98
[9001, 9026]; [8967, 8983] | 0.98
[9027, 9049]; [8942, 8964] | 1.00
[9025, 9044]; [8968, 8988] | 1.01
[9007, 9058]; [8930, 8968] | 0.99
